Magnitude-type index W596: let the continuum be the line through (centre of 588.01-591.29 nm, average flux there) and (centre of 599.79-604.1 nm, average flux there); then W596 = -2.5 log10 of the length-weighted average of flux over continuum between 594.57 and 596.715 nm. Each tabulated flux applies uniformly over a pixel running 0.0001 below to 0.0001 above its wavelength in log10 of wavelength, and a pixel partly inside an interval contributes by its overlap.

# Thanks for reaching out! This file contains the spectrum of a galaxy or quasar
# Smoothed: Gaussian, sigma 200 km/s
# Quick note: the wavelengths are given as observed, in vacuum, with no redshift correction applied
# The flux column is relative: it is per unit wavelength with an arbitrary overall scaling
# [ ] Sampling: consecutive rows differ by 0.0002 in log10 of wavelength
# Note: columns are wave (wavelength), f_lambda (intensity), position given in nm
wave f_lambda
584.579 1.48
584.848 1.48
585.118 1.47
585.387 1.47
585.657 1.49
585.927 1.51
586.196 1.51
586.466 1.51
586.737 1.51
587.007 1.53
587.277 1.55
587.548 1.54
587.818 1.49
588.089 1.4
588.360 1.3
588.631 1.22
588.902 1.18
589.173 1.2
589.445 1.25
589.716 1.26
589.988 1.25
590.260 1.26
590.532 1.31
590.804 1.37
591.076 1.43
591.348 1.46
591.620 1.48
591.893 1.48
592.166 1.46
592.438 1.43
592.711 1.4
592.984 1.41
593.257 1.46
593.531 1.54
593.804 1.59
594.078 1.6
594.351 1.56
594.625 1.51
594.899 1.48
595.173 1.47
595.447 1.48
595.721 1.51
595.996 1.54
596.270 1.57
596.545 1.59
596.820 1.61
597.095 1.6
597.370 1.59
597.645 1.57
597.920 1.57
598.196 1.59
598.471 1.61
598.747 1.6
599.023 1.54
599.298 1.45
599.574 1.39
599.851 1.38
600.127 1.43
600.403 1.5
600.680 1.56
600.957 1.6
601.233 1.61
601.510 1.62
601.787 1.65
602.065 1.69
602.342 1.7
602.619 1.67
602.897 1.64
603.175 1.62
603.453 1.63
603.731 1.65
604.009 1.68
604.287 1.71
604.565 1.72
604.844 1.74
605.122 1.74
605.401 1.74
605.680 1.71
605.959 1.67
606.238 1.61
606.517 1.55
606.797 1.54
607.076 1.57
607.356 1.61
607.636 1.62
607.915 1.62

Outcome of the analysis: -0.057 mag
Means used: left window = 1.29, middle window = 1.52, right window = 1.61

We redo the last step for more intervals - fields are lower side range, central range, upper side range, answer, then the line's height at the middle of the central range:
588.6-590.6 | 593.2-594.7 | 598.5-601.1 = -0.15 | 1.35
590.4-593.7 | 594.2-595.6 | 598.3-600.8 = -0.03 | 1.46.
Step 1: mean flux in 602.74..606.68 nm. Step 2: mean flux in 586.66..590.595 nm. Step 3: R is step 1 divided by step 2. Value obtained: 1.24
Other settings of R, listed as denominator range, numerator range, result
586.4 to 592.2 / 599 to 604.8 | 1.16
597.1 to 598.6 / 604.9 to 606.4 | 1.07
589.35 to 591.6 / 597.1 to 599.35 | 1.18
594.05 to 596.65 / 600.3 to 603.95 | 1.07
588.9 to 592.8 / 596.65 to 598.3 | 1.17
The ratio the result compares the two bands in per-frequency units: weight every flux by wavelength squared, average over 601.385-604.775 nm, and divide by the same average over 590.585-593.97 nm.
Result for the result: 1.2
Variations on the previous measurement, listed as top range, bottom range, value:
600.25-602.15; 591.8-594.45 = 1.10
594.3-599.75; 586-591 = 1.16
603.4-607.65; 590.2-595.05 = 1.18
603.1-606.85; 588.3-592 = 1.33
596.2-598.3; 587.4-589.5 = 1.23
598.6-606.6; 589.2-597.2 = 1.14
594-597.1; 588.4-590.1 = 1.28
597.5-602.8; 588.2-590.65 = 1.30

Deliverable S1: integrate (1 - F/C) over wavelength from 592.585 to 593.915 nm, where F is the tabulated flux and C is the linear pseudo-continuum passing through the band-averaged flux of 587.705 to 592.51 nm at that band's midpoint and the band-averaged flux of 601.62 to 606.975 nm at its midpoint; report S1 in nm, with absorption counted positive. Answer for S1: -0.06 nm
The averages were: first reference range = 1.34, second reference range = 1.67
